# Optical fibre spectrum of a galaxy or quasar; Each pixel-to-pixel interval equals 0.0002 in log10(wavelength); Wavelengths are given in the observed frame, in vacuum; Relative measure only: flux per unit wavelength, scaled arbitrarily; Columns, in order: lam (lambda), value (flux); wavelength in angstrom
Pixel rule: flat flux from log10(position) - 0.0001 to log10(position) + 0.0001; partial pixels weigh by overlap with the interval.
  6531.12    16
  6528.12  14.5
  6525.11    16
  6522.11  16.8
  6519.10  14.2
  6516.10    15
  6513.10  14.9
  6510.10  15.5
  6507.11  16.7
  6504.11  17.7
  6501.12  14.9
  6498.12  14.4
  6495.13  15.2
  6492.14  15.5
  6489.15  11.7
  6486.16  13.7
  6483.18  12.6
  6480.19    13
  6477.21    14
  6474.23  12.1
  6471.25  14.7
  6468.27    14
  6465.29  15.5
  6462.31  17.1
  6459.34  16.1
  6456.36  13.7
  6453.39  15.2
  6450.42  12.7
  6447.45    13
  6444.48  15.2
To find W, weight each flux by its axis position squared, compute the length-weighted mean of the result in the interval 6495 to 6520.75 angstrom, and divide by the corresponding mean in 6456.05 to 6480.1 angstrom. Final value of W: 1.07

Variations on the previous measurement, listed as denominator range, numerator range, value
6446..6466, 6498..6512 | 1.10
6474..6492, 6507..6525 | 1.19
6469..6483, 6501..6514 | 1.21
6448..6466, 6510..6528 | 1.05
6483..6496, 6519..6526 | 1.17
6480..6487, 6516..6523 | 1.18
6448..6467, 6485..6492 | 0.89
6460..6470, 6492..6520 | 1.00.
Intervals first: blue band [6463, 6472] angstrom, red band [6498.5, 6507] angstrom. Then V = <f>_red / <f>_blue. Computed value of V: 1.1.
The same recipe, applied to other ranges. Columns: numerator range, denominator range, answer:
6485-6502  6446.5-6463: 0.98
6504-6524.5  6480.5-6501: 1.13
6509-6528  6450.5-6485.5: 1.07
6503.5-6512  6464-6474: 1.14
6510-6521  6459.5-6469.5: 0.95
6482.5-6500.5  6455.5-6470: 0.91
